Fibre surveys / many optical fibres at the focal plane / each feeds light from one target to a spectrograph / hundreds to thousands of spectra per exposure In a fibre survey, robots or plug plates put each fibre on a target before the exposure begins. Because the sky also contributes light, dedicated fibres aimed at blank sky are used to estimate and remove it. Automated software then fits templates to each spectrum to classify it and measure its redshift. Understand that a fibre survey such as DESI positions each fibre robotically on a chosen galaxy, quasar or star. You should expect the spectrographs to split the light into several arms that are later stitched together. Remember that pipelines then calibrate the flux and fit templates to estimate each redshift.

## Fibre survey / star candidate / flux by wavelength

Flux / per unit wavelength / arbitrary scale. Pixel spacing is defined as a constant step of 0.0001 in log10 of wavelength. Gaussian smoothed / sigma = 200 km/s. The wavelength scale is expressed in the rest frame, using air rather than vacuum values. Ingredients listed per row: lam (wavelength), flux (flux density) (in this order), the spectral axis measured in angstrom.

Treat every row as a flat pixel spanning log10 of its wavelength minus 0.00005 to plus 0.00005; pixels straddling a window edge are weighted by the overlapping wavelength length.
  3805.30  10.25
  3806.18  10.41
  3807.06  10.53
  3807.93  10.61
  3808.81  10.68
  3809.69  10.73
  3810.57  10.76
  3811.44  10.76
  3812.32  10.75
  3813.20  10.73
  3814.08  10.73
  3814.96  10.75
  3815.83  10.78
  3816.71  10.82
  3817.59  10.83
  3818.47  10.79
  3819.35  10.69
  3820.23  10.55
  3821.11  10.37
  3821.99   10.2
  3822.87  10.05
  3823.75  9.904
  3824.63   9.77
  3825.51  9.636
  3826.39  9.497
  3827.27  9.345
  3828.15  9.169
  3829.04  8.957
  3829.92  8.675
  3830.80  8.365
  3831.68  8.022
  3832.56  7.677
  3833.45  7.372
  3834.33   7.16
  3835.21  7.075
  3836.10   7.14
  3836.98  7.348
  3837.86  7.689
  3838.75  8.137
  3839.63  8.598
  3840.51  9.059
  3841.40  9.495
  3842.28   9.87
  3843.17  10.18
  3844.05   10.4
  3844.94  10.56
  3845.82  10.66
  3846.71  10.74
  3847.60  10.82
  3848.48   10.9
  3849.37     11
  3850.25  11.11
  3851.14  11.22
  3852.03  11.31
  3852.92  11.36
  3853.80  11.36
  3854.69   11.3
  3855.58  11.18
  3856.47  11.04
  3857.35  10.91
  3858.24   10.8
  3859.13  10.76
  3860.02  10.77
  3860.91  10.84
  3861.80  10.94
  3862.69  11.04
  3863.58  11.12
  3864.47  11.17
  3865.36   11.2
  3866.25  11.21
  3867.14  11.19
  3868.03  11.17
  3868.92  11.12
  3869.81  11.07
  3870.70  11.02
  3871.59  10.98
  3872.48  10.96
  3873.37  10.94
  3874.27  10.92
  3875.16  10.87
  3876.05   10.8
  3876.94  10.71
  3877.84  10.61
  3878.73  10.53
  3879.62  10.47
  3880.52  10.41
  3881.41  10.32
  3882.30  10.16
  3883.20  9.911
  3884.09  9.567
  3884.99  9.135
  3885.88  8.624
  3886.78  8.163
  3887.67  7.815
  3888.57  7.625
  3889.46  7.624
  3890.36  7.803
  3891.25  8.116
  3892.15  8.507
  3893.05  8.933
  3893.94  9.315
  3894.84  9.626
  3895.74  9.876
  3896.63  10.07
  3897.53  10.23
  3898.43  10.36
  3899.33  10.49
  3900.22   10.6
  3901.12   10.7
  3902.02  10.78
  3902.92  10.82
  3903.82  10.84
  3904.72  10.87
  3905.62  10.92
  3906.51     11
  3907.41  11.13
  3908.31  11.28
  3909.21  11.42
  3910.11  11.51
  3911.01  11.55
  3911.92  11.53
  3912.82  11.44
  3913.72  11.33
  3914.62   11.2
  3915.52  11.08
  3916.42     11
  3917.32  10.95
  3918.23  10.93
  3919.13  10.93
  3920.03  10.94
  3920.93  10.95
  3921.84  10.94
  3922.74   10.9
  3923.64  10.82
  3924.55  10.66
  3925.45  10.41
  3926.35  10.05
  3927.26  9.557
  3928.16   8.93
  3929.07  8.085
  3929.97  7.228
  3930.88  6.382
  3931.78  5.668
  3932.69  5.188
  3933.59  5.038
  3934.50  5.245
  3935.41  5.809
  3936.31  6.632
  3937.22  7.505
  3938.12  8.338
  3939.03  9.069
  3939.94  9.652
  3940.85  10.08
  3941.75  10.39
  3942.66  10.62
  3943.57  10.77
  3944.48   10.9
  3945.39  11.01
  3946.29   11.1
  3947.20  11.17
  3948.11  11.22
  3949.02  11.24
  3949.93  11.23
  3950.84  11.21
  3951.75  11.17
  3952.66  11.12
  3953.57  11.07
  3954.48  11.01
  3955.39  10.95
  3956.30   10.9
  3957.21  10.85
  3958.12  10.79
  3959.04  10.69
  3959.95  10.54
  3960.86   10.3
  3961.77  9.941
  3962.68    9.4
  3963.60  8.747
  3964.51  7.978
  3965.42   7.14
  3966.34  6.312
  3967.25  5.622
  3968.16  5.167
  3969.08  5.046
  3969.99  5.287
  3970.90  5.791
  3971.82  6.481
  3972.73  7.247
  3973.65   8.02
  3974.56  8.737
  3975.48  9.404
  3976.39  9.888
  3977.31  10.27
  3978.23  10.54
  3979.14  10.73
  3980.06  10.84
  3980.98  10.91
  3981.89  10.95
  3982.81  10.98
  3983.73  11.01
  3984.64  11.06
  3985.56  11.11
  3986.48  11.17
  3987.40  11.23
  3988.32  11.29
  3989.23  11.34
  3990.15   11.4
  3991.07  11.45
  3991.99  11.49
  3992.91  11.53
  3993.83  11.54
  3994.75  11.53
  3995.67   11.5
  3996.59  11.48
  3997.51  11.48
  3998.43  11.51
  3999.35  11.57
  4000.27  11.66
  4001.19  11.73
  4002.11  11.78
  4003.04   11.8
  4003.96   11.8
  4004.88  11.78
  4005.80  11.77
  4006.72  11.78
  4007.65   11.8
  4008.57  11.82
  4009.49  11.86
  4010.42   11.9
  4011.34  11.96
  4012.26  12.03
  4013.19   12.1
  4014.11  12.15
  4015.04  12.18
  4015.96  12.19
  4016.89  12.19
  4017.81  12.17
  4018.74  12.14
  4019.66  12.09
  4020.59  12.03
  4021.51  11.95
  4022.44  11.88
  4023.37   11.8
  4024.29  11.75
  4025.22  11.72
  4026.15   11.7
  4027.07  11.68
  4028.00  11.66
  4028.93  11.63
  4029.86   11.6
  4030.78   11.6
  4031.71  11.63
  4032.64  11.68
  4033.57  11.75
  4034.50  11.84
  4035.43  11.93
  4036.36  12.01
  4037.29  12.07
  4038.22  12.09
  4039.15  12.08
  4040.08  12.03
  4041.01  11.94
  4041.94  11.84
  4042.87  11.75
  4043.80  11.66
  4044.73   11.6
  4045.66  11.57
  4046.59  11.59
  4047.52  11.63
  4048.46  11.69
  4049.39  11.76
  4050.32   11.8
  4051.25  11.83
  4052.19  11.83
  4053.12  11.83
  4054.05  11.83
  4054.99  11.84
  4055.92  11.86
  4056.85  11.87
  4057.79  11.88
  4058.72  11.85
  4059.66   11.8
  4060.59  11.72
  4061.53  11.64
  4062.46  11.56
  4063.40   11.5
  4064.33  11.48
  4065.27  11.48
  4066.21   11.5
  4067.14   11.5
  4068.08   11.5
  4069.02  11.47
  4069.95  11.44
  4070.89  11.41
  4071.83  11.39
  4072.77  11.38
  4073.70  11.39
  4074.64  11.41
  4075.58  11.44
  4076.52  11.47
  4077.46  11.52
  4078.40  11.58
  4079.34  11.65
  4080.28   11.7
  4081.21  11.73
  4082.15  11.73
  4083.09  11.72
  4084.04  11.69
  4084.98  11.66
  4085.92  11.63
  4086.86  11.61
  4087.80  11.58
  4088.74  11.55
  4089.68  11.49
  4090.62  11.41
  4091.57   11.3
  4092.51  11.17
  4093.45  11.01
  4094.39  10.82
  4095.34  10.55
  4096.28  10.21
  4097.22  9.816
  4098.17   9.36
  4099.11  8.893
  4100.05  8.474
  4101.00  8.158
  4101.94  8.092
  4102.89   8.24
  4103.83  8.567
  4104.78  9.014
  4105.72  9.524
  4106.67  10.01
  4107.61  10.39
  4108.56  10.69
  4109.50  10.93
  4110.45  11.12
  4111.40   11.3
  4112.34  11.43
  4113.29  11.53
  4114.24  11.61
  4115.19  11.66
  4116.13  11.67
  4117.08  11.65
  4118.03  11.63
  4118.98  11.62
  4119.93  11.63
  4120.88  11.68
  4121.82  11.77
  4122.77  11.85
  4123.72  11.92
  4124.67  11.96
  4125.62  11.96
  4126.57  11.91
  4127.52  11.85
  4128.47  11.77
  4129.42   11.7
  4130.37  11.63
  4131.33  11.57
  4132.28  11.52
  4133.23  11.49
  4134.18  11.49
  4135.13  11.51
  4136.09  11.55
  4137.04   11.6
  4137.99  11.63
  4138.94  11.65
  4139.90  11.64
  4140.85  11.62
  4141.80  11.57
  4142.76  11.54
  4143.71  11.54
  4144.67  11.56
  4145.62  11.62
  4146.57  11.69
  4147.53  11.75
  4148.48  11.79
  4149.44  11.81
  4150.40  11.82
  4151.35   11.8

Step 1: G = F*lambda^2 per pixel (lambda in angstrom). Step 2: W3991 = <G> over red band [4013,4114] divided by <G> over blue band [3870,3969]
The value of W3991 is 1.24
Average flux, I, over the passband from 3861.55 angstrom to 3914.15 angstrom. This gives 10.3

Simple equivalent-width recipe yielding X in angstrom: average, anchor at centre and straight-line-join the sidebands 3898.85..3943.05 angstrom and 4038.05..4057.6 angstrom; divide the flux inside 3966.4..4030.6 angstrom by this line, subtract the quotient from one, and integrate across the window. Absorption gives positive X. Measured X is 1.3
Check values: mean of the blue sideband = 9.78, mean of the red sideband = 11.8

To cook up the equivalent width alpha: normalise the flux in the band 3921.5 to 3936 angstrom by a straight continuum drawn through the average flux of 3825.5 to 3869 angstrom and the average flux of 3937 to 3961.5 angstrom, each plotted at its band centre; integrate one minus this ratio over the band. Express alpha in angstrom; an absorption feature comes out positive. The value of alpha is 3.20 angstrom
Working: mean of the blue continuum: 9.95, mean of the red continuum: 10.6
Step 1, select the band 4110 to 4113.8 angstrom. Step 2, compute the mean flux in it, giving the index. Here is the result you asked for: 11.3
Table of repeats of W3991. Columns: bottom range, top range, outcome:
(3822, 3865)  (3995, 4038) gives 1.31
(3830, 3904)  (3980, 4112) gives 1.25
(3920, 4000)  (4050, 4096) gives 1.26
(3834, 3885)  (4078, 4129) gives 1.19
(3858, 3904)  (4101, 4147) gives 1.24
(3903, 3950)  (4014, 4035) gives 1.26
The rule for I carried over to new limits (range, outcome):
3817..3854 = 9.59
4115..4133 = 11.7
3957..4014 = 10.3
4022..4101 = 11.5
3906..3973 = 9.5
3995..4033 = 11.8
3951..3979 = 8.92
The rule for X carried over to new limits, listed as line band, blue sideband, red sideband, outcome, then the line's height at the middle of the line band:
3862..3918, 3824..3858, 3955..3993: -4.8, 9.57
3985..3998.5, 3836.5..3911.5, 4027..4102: -0.5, 11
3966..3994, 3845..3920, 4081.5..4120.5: 3.0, 10.6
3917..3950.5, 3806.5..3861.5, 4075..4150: 3.4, 10.4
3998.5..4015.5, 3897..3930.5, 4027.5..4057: -0.6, 11.5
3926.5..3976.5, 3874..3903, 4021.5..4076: 7.9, 10.5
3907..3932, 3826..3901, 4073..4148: -0.4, 10.2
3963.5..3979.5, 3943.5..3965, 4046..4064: 4.7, 10.8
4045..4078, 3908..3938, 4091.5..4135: -3.7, 10.5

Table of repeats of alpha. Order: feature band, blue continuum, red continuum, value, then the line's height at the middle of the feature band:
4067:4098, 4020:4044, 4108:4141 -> 0.9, 11.7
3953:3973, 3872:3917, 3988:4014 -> 4.7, 11.2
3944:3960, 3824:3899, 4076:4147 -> -1.1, 10.3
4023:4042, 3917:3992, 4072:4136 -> -2.7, 10.3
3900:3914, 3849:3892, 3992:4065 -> -0.5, 10.7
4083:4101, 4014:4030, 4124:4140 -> 1.5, 11.8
